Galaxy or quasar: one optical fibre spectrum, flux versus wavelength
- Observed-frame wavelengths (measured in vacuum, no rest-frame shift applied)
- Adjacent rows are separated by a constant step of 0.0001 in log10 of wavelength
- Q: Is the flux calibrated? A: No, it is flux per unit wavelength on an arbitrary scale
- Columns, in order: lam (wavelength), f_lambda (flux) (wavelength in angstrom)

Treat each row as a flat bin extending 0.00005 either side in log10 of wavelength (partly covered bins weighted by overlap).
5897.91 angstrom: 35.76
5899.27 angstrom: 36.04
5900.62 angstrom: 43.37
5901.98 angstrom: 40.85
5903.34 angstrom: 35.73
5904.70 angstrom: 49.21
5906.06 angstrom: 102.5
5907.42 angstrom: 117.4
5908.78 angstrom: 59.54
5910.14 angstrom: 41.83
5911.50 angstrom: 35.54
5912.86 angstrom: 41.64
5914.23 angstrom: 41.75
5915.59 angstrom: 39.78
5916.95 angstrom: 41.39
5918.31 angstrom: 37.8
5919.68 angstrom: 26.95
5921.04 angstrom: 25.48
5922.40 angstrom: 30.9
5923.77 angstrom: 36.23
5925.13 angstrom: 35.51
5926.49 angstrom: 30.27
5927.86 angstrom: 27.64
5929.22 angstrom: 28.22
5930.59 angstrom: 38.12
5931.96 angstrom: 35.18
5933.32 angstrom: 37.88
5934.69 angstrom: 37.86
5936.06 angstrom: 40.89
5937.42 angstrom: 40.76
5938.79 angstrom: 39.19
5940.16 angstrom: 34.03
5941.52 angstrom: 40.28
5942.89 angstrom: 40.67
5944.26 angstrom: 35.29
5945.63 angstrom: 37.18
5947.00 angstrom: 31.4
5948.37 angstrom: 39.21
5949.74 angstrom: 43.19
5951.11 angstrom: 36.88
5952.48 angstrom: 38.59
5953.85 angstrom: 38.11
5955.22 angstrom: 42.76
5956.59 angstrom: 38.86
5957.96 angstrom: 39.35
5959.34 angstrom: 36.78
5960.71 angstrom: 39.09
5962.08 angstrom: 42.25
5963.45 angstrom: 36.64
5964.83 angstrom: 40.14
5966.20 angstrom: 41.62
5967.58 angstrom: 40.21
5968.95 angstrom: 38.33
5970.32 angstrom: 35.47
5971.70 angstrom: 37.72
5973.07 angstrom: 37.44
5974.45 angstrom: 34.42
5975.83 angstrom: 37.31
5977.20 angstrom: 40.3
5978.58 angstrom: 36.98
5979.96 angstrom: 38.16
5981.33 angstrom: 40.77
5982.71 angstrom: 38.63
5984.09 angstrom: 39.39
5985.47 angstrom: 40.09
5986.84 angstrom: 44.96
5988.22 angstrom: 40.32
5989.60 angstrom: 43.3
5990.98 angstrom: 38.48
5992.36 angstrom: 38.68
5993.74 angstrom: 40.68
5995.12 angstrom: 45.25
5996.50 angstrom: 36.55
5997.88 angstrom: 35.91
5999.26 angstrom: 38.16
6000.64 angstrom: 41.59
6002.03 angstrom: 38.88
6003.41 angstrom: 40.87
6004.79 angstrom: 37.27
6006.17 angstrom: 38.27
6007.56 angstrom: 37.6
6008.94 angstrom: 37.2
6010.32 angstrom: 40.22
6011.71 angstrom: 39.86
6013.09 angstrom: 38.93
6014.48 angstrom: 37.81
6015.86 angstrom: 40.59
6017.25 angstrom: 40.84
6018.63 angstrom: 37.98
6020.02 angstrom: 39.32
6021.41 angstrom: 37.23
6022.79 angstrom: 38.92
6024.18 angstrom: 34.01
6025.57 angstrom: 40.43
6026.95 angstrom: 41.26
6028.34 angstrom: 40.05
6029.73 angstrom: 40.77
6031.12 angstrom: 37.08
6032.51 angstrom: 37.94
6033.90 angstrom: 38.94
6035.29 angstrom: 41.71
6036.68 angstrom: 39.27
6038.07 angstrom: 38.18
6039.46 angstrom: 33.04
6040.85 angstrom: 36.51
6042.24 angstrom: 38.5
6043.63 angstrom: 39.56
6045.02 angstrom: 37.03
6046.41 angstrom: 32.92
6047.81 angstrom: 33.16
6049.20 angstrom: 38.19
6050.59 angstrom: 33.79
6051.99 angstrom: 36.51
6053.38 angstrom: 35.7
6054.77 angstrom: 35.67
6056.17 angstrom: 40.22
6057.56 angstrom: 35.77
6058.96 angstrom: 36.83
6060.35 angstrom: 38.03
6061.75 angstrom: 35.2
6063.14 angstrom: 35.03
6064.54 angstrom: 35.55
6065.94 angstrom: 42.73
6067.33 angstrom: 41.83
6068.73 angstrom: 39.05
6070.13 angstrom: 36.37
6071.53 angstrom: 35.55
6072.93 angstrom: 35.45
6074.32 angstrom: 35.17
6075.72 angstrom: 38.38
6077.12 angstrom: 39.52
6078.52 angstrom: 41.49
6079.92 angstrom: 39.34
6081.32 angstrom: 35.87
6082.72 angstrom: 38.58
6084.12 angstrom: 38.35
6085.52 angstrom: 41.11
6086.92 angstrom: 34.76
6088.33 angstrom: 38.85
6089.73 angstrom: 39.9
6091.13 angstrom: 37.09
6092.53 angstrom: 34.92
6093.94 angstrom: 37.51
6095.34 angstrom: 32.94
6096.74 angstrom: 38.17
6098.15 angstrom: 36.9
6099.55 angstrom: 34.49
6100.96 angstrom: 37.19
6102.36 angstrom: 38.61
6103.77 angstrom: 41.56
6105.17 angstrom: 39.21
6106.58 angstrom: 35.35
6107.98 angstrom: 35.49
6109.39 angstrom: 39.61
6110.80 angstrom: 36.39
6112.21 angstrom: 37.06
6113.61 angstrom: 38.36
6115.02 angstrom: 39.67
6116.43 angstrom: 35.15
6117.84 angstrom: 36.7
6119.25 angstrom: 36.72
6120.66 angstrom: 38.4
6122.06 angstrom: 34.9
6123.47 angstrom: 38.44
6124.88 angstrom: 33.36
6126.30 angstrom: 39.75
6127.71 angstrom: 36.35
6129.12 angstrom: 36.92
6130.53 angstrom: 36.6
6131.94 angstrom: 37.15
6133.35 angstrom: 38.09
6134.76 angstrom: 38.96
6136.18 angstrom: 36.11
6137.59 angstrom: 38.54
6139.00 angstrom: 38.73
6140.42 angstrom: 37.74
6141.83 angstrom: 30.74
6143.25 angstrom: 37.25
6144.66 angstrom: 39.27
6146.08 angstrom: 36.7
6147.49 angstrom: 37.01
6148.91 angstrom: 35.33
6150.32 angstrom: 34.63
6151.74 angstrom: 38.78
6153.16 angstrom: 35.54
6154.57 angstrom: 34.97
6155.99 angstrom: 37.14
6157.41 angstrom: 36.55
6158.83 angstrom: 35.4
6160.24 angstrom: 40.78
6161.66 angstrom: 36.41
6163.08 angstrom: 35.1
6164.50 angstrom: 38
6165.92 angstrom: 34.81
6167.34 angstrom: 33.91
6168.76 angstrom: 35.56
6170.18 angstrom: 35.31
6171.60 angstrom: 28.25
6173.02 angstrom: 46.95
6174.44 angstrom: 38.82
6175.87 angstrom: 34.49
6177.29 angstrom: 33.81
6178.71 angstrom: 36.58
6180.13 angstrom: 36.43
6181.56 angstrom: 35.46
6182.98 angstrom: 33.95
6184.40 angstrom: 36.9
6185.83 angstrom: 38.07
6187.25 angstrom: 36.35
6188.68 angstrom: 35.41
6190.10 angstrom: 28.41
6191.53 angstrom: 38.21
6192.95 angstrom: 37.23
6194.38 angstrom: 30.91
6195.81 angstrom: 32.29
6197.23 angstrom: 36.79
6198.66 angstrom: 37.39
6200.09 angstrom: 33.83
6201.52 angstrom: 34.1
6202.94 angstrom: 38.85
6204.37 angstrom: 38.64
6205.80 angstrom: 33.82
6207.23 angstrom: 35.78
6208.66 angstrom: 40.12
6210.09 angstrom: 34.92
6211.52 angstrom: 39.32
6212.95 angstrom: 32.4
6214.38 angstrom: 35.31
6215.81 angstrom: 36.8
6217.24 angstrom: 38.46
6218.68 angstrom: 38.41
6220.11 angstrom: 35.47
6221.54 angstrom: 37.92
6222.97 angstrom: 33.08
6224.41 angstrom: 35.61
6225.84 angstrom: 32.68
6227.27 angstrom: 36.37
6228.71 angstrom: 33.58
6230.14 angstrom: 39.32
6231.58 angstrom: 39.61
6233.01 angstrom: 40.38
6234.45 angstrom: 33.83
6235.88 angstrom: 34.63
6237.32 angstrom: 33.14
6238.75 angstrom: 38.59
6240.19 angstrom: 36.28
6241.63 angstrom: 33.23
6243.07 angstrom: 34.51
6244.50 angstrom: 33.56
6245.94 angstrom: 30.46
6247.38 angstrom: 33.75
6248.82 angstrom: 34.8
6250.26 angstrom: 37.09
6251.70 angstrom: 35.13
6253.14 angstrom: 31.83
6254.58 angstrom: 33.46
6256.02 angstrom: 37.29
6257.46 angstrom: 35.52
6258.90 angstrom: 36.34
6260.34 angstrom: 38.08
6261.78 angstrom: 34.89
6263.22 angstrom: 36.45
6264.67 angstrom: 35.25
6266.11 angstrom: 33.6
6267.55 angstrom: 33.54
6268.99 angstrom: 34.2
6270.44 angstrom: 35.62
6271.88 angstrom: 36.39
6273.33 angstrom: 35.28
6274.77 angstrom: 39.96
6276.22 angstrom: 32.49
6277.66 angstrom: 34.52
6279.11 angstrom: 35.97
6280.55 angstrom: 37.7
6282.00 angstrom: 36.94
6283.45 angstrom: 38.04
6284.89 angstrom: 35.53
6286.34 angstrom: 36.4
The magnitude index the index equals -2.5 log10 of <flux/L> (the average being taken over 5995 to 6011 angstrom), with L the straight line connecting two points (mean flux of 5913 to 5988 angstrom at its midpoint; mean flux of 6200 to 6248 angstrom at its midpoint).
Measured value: -0.04 mag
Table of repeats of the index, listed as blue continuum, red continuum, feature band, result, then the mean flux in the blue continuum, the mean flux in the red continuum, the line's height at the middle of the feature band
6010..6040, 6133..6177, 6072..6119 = 0.003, 38.8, 36.6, 37.6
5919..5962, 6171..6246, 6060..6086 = -0.057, 36.3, 35.8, 36.1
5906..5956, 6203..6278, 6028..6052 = 0.041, 40.5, 35.6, 38.8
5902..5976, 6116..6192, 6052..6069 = 0.018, 40.5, 36.4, 38.2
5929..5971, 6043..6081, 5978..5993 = -0.057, 38.3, 37.2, 38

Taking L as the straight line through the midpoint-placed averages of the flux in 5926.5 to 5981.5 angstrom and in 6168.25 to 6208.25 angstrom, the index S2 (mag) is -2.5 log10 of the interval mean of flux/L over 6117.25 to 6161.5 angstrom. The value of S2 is -0.023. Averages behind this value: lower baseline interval 37.8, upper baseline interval 35.7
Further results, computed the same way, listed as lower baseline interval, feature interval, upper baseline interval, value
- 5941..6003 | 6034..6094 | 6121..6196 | 0.007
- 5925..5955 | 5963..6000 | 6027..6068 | -0.059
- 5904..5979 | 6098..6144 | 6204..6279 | 0.012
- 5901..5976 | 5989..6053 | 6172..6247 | 0.019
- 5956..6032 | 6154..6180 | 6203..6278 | 0.011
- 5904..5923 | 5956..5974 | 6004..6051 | 0.148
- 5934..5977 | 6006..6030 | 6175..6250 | -0.033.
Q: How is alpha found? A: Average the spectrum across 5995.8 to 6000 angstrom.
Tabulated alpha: 37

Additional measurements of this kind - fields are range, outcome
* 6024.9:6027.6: 41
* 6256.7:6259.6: 36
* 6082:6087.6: 38.2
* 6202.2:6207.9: 36.8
